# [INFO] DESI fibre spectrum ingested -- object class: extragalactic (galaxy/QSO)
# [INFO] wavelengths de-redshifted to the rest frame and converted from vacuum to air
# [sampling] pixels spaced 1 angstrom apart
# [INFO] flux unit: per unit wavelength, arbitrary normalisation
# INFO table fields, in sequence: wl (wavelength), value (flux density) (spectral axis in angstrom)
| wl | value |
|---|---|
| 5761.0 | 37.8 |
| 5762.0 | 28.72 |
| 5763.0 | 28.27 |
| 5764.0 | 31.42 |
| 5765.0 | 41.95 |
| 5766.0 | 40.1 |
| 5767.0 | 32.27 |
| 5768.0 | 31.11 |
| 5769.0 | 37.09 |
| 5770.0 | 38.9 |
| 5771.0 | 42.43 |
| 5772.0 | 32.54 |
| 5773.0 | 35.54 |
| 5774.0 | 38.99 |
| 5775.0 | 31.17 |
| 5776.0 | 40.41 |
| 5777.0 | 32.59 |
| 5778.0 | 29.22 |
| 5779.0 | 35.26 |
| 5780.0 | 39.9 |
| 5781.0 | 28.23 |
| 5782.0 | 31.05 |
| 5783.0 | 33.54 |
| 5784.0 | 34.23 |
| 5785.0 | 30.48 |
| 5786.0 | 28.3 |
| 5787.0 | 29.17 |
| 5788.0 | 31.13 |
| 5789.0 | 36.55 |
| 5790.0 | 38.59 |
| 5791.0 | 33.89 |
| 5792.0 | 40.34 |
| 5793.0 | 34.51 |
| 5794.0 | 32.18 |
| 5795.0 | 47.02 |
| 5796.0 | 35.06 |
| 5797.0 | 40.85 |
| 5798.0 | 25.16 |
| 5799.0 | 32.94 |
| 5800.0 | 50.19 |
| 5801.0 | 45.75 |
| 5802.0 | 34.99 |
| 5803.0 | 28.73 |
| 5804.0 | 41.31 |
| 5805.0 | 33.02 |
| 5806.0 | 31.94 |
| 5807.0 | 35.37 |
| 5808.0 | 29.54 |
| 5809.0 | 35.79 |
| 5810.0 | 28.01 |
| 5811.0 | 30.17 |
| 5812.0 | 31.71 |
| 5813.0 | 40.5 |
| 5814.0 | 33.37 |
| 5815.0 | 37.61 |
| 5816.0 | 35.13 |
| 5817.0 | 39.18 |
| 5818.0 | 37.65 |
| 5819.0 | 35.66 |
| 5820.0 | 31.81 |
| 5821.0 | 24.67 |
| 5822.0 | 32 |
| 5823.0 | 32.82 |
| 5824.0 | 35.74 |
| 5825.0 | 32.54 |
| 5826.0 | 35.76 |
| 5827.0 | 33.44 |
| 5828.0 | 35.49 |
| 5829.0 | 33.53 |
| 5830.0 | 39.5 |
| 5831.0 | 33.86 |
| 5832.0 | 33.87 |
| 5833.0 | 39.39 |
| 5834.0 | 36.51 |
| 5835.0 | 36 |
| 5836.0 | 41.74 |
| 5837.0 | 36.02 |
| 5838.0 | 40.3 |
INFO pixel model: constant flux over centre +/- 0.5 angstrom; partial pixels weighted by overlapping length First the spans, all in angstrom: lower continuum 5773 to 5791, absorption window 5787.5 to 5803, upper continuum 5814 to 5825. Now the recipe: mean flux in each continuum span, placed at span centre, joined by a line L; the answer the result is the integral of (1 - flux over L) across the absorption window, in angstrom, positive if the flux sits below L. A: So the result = -1.5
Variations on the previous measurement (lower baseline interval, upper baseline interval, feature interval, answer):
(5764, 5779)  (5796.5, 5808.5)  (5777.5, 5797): 0.8 angstrom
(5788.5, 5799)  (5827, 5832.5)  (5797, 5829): 1.0 angstrom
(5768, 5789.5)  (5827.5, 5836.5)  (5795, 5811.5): 0.0 angstrom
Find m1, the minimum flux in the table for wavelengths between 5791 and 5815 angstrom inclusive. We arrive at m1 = 25.16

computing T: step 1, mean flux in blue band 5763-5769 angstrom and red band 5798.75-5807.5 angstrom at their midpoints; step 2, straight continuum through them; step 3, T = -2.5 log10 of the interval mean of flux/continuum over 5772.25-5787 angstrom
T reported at 0.08 mag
